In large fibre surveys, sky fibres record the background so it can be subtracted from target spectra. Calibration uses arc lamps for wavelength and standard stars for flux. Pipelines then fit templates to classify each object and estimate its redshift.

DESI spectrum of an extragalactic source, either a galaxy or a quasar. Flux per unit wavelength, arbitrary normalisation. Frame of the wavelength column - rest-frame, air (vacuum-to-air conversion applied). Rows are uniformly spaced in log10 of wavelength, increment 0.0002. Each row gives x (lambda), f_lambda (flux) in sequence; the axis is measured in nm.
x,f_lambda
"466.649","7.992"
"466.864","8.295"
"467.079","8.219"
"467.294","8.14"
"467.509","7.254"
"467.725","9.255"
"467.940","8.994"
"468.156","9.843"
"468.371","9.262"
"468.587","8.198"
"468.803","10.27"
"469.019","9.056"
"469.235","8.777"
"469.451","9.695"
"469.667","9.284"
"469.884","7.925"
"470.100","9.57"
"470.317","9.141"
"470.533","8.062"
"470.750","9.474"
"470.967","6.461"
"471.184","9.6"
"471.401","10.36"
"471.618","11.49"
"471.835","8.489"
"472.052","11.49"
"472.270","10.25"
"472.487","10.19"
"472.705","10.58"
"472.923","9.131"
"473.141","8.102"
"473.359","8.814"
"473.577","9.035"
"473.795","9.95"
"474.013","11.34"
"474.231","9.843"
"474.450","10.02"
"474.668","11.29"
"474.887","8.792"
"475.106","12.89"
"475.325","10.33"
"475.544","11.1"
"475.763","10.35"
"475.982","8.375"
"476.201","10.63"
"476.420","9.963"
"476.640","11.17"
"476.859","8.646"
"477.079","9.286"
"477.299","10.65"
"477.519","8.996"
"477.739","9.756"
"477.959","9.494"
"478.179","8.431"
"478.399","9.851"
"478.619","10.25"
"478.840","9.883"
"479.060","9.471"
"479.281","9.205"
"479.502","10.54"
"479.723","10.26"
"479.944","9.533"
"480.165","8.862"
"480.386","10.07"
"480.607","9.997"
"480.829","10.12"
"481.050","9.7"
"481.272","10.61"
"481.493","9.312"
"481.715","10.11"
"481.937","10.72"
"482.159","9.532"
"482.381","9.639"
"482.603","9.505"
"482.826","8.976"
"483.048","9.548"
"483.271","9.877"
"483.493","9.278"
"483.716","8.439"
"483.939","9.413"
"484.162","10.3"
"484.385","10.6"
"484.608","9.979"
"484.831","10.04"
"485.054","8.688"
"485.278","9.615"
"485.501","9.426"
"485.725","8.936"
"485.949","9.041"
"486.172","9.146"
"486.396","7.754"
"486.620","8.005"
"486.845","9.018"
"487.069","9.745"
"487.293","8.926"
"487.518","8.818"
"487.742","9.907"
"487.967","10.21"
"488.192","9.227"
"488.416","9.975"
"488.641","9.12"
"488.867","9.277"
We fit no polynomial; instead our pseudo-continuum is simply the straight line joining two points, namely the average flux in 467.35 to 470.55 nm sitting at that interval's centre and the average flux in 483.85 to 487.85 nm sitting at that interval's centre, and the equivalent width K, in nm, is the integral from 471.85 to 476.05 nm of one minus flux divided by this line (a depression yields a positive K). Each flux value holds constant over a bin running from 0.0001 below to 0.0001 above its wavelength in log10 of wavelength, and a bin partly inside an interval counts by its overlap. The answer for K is -0.464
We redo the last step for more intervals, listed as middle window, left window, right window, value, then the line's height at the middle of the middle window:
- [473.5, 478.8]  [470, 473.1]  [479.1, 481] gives -0.18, 9.69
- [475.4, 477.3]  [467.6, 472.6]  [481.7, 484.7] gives -0.10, 9.51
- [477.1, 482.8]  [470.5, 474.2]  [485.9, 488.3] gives -0.26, 9.34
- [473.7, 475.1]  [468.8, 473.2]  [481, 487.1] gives -0.15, 9.41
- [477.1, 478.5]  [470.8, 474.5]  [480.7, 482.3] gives 0.05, 9.88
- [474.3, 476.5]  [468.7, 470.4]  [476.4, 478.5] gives -0.20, 9.5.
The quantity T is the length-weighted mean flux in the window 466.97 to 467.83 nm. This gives 8.21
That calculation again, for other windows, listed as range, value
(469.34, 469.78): 9.46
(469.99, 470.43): 9.35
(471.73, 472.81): 10.2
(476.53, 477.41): 9.93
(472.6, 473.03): 9.85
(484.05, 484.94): 10.2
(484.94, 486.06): 9.14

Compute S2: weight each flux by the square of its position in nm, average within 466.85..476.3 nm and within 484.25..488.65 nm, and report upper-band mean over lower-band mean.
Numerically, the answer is 1.04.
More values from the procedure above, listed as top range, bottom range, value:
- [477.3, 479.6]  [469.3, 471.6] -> 1.10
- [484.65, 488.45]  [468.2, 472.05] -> 1.07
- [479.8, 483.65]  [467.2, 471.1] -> 1.16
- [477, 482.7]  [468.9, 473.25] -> 1.08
